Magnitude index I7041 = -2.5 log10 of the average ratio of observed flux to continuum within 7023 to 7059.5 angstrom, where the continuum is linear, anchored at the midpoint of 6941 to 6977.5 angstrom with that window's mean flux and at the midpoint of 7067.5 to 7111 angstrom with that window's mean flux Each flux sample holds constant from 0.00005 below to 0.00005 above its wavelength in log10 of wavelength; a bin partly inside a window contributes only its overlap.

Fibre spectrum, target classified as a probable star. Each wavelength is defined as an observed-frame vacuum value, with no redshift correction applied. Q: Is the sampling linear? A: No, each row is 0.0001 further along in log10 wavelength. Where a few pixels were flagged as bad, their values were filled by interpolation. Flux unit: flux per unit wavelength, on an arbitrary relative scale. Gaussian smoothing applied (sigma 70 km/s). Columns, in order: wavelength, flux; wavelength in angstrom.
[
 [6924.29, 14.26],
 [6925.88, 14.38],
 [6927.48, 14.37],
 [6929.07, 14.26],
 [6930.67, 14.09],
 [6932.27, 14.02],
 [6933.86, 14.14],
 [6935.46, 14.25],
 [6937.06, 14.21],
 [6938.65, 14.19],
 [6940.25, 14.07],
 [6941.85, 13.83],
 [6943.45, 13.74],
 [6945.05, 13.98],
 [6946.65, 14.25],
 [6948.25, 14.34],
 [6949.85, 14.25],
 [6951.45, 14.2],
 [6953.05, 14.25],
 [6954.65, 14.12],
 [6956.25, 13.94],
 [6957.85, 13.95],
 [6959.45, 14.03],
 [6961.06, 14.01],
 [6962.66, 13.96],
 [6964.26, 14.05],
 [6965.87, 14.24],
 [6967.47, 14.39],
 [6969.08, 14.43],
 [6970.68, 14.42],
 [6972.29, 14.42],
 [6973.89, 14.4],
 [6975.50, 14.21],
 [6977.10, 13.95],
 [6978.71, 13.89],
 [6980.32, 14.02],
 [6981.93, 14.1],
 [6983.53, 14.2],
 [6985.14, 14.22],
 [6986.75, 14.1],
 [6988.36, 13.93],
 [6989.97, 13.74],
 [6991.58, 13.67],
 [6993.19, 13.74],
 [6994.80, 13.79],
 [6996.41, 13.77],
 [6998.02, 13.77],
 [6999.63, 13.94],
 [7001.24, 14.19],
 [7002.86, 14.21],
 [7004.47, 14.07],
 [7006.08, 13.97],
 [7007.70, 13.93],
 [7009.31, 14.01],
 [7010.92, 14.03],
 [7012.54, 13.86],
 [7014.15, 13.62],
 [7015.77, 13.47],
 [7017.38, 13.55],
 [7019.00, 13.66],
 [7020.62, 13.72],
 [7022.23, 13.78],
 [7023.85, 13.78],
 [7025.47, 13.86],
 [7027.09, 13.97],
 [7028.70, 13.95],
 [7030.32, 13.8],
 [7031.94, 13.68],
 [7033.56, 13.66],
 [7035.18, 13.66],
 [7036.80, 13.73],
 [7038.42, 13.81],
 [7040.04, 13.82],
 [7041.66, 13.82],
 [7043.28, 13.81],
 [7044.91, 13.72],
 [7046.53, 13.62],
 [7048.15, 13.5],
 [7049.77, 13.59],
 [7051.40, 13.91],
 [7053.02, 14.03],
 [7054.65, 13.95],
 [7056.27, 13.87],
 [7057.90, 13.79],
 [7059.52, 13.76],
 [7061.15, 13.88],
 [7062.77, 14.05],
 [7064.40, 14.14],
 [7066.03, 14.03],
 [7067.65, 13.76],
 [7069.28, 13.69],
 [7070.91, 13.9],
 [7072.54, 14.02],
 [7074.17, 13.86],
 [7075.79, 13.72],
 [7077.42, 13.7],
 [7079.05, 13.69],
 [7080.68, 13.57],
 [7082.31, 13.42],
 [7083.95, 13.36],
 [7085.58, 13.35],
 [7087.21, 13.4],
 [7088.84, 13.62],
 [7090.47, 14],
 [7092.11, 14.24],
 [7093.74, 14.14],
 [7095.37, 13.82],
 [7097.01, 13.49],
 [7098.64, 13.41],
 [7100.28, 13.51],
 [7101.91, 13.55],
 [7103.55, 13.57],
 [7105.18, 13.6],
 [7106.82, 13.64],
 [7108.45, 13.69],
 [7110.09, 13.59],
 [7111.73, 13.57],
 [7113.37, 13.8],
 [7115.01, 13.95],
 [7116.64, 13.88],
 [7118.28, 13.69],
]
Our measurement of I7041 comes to 0.01 mag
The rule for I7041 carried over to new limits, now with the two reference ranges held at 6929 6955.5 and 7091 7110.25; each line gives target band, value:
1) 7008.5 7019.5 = 0.01 mag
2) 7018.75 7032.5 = 0.01 mag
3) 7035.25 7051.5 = 0.01 mag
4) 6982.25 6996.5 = 0.01 mag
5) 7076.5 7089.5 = 0.02 mag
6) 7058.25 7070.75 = -0.01 mag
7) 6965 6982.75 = -0.01 mag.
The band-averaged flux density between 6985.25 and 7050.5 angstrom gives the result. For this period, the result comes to 13.8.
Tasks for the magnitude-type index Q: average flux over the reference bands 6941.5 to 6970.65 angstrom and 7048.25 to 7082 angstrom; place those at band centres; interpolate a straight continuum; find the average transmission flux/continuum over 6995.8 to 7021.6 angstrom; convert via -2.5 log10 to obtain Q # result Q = 0.01 mag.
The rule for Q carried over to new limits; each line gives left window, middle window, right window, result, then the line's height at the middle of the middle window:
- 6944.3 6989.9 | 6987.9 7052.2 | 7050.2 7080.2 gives 0.015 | 14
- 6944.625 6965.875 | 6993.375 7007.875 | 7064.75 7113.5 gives 0.001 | 14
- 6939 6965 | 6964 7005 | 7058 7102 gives -0.007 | 14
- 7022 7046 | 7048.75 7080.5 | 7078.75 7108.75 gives -0.011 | 13.7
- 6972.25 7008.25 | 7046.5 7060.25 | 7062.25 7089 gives 0.000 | 13.8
